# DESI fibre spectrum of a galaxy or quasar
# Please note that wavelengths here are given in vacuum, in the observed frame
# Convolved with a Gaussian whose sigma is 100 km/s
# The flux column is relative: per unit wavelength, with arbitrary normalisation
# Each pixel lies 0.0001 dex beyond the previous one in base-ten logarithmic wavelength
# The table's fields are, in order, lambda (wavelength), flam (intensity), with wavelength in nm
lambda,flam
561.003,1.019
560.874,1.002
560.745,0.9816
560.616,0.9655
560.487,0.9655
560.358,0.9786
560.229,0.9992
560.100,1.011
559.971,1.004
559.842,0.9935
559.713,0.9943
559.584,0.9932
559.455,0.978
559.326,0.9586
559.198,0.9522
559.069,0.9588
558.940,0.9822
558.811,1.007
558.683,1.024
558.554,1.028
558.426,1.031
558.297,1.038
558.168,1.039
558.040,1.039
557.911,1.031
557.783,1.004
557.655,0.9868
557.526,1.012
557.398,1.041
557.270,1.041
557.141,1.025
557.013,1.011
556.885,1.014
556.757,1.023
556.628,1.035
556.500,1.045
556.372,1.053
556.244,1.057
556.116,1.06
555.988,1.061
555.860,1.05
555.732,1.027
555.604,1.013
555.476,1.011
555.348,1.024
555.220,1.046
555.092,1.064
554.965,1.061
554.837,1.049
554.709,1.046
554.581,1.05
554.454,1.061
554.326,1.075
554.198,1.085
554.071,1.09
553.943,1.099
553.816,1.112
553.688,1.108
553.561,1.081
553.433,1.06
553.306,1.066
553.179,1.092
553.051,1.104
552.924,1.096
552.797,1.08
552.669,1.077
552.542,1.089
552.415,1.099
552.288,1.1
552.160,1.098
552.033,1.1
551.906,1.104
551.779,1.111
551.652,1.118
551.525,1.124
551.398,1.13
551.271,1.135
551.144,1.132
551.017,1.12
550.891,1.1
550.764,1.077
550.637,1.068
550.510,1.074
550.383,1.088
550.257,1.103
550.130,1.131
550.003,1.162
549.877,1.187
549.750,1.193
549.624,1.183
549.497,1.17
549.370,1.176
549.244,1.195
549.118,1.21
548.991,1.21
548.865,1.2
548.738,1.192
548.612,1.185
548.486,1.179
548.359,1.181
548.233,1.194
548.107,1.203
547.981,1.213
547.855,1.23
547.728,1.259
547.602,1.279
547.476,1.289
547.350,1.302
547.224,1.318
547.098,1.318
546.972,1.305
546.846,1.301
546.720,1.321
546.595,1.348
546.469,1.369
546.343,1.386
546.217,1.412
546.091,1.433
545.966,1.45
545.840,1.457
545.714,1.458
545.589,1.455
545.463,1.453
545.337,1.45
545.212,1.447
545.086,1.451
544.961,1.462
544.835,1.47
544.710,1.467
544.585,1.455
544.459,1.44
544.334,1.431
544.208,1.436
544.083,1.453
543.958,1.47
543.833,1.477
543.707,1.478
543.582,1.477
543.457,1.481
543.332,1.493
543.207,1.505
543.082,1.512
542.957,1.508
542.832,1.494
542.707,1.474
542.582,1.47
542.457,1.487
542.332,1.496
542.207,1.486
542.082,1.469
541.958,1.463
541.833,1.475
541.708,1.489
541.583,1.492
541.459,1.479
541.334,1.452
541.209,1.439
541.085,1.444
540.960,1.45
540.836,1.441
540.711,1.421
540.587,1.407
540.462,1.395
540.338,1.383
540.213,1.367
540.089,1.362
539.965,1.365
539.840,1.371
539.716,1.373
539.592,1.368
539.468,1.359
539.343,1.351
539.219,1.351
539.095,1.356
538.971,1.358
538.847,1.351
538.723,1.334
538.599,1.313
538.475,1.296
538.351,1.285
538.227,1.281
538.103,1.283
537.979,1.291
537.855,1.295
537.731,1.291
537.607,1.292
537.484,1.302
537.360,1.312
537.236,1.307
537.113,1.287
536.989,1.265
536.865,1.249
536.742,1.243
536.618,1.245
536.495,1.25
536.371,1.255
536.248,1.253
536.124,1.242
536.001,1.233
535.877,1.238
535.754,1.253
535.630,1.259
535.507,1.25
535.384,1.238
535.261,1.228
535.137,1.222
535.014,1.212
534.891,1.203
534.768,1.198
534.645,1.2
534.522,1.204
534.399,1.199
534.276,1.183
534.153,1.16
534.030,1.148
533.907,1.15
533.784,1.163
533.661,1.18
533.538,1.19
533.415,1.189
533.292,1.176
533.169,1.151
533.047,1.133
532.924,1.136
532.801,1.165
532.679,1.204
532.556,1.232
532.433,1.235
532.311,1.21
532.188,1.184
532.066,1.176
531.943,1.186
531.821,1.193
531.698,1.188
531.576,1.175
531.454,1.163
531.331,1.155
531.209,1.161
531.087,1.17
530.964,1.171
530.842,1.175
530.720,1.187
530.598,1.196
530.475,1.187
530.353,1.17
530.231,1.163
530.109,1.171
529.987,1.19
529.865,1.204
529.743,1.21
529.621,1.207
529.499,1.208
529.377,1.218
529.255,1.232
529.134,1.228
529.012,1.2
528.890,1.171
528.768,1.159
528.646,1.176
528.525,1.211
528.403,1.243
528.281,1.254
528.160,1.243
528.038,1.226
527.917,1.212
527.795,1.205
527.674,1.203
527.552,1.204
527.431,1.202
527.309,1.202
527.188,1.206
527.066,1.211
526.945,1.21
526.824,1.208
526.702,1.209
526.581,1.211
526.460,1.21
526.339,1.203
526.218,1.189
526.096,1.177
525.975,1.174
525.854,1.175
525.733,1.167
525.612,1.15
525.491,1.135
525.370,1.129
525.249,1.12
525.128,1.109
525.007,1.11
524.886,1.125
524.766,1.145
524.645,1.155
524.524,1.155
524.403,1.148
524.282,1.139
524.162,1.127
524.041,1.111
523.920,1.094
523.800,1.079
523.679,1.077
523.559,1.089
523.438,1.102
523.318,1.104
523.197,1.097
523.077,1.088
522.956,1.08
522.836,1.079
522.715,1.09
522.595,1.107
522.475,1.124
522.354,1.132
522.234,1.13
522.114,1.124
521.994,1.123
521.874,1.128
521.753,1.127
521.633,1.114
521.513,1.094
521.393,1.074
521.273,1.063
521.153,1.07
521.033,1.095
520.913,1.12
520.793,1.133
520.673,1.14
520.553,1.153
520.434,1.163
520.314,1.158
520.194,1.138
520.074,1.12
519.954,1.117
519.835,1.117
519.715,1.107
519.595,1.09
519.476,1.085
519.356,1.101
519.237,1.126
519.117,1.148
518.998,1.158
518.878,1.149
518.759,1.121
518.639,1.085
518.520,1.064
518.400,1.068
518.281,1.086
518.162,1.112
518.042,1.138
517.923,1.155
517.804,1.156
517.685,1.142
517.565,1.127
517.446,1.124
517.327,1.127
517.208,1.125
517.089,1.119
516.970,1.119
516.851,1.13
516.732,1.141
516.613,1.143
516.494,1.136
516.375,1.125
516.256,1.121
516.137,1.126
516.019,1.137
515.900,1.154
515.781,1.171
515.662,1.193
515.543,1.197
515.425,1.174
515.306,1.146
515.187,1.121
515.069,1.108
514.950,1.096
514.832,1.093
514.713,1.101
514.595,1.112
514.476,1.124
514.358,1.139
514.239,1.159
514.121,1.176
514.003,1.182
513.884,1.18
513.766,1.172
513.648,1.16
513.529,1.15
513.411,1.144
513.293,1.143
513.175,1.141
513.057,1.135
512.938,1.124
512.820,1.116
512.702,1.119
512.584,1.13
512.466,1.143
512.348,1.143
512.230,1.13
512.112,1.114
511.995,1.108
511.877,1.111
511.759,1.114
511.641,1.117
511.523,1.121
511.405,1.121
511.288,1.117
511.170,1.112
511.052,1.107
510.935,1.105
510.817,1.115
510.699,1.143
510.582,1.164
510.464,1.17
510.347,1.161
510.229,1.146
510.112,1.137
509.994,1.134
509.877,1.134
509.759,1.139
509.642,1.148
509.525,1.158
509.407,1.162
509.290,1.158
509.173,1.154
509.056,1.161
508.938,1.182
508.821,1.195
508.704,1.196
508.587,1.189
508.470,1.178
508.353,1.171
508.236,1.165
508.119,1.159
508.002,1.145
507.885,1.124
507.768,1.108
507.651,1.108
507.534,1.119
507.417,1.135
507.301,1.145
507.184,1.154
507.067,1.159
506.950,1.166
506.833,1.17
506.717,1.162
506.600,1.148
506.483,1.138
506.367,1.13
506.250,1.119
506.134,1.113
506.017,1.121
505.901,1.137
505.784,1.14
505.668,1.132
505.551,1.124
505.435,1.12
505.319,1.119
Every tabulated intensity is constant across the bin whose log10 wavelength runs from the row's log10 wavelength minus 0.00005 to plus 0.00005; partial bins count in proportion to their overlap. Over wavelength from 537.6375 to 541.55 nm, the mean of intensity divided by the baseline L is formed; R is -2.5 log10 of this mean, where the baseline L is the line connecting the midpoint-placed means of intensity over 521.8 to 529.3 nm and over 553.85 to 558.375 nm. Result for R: -0.230 mag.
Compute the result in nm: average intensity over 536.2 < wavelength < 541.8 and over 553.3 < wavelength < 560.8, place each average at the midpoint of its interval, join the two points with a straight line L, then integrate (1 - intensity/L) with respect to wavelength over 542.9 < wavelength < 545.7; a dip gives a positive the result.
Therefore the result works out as -0.48 nm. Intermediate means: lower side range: 1.35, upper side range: 1.03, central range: 1.47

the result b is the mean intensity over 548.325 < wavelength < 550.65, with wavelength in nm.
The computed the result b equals 1.16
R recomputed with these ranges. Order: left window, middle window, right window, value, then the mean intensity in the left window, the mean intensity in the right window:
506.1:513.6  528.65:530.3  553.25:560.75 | -0.10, 1.14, 1.03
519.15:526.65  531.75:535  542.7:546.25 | 0.09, 1.12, 1.46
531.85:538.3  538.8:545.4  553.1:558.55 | -0.23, 1.22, 1.05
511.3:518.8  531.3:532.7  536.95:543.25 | 0.10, 1.13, 1.39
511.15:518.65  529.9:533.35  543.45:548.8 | 0.07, 1.13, 1.37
